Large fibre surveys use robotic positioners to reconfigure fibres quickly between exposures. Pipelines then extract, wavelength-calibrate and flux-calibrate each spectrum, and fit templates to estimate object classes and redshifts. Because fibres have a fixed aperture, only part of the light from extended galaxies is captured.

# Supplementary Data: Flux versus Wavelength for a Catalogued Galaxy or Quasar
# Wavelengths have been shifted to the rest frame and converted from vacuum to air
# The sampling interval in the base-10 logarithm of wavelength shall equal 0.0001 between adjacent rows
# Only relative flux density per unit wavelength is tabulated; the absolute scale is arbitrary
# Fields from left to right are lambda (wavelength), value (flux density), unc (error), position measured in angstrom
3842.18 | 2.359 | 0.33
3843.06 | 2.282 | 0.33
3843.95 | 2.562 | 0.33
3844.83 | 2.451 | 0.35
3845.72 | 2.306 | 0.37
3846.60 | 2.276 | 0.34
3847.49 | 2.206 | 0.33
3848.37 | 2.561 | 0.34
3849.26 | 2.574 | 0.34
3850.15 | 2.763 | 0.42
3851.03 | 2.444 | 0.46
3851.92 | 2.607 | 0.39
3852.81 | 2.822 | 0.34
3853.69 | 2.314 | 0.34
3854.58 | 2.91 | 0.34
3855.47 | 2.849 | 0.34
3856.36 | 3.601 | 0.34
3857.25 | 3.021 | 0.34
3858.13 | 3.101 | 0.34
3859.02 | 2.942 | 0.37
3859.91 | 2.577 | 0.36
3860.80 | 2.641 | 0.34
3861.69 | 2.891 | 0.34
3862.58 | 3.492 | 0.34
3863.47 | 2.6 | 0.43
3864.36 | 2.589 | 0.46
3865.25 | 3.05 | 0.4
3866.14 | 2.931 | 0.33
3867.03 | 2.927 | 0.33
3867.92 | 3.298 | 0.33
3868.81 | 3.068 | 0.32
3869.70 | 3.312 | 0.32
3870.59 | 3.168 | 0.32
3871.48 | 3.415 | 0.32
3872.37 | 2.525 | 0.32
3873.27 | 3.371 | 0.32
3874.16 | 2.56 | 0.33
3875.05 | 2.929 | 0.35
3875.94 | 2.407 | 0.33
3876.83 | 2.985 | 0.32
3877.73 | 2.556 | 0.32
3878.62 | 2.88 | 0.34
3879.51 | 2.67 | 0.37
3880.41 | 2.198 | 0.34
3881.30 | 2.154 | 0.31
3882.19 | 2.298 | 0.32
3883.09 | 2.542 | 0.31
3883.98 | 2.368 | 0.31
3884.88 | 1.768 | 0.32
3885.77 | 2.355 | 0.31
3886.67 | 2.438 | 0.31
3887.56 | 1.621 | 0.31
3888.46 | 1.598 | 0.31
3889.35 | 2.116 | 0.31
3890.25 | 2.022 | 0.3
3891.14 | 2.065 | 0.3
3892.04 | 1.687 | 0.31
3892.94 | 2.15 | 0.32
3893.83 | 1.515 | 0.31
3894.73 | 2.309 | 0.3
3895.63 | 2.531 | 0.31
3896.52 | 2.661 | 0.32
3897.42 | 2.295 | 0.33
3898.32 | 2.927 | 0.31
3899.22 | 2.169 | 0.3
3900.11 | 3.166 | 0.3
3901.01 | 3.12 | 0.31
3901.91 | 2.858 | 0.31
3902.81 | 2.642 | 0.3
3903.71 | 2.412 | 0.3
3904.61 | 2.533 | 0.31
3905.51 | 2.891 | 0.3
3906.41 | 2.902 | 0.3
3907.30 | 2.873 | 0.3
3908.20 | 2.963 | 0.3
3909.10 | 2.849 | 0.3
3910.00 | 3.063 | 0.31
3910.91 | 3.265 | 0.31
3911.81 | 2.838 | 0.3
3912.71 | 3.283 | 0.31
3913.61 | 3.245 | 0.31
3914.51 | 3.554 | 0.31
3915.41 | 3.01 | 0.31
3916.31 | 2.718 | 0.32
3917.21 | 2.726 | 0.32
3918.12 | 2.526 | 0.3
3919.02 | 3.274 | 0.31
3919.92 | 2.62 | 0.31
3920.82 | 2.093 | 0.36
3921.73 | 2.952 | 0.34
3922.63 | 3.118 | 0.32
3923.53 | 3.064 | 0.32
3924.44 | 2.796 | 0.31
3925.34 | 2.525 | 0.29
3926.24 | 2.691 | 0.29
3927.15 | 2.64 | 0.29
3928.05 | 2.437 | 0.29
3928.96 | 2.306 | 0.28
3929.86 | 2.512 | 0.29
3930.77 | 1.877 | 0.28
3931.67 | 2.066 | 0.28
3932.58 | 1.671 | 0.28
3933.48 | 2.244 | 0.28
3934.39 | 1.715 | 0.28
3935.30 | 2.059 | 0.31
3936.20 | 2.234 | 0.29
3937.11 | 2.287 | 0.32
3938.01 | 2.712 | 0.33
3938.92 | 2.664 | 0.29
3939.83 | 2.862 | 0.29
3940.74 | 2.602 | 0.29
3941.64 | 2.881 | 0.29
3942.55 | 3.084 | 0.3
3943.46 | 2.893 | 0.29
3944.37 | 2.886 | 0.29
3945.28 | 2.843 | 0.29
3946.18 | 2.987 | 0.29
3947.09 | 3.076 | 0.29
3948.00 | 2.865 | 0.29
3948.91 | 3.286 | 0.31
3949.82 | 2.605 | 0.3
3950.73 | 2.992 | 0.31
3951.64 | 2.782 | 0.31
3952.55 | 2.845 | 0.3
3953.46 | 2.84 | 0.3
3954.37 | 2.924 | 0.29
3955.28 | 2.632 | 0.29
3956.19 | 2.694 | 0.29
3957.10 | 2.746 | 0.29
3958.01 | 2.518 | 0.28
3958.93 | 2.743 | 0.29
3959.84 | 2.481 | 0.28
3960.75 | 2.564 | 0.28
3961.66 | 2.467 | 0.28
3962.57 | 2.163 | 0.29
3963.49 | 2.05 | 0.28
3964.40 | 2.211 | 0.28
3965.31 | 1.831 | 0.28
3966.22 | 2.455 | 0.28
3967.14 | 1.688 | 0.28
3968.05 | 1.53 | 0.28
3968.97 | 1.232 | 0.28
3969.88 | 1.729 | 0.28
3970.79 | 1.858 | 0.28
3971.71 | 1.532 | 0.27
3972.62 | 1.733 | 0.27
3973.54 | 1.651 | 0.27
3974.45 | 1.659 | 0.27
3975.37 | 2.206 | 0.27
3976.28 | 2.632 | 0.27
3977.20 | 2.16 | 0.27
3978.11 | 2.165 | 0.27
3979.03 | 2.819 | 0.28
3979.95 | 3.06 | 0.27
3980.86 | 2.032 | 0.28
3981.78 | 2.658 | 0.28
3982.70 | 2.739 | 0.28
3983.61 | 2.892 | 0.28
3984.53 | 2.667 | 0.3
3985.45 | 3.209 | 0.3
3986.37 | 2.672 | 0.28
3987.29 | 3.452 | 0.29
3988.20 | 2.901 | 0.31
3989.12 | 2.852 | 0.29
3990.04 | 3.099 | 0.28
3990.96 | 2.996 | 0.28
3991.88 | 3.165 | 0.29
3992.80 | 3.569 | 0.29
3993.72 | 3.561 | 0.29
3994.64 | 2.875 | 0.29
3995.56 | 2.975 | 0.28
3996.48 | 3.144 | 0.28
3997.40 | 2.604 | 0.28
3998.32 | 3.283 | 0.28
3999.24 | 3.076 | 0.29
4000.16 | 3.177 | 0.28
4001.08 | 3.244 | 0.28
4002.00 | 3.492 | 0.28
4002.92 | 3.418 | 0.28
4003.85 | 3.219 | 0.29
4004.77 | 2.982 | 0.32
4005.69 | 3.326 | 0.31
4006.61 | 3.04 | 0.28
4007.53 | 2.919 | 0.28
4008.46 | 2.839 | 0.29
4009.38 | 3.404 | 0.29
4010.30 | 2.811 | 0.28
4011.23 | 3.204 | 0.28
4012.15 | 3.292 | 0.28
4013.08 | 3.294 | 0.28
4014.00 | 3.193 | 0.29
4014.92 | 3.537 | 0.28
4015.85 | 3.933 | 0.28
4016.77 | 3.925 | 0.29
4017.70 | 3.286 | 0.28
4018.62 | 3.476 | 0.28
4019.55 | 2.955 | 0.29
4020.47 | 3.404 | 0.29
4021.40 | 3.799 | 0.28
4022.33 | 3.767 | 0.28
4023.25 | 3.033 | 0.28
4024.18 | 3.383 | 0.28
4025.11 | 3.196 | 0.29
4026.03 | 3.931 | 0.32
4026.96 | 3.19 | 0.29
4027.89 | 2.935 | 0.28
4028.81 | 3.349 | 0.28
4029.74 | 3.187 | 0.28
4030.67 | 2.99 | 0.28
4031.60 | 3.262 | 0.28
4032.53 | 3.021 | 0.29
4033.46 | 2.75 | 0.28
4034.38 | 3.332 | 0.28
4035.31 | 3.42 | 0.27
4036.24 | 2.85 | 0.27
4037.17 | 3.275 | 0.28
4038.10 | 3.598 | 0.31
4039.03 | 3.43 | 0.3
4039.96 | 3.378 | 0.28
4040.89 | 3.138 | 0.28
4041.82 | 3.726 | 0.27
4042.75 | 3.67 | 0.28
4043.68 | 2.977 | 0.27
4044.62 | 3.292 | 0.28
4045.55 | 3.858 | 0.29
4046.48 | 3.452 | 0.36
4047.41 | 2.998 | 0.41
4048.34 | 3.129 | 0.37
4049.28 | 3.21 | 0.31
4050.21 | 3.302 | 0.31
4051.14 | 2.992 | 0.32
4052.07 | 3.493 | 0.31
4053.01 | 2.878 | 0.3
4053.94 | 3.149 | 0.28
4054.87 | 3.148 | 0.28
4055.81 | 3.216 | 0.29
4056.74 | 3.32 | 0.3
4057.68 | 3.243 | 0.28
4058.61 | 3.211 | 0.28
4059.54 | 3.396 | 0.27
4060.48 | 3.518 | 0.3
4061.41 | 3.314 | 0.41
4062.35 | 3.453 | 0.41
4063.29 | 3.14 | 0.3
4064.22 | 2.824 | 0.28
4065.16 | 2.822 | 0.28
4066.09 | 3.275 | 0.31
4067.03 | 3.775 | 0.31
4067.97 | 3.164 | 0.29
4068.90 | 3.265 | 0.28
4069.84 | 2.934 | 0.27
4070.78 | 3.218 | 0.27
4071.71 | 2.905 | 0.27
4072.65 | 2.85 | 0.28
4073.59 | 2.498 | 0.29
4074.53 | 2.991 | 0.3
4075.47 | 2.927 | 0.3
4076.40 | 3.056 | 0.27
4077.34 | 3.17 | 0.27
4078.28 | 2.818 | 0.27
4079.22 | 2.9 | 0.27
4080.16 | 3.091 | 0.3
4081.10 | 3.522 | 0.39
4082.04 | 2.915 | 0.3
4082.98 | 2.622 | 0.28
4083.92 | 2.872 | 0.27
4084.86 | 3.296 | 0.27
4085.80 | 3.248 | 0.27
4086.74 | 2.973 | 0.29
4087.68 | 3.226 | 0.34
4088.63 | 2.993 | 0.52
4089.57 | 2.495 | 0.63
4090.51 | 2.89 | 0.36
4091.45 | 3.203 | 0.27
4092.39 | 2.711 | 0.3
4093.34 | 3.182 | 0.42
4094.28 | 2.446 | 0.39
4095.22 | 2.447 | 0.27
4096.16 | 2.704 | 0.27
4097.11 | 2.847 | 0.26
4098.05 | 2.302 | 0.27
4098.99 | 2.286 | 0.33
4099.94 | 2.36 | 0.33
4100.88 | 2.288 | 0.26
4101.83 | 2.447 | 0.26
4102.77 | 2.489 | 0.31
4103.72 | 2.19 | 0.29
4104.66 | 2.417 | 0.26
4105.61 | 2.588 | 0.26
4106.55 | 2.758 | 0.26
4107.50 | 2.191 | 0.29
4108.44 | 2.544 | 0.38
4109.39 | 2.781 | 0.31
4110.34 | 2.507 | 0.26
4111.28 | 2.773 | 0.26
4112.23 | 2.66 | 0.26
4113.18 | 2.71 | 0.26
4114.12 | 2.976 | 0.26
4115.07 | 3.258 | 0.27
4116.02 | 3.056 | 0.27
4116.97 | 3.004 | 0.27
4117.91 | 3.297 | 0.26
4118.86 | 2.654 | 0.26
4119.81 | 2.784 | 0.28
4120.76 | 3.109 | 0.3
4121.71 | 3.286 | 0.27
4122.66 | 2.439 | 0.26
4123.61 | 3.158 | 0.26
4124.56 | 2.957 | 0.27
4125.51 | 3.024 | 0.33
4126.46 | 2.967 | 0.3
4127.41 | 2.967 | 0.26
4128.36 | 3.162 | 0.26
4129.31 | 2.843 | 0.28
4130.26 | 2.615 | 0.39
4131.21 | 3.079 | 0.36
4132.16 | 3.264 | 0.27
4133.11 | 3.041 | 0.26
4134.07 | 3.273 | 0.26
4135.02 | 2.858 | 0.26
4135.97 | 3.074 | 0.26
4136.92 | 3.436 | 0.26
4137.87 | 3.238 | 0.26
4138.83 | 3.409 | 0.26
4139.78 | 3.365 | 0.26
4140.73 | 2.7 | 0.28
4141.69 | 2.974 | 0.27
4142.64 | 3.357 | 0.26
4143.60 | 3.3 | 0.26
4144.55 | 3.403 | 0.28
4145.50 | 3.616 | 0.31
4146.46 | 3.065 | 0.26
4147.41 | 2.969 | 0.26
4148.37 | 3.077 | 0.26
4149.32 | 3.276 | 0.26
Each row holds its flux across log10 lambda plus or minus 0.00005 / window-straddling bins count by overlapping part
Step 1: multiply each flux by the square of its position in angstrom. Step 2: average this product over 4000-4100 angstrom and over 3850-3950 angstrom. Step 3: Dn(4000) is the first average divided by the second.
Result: 1.3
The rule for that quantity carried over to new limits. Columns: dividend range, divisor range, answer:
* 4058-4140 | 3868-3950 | 1.23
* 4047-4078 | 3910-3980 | 1.32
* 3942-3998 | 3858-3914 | 1.02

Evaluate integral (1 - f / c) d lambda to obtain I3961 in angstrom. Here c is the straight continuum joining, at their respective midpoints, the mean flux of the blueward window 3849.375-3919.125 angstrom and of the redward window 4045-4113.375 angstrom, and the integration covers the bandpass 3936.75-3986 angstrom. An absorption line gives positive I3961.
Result 5.4 angstrom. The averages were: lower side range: 2.7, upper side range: 2.94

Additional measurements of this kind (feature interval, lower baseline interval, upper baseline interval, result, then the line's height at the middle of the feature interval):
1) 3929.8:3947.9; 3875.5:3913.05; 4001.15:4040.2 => 1.7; 2.77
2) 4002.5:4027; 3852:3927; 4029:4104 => -3.1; 2.95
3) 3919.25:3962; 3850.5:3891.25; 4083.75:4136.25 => 1.4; 2.72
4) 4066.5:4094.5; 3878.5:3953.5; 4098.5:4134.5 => -2.6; 2.76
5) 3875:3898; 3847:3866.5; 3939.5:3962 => 4.4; 2.8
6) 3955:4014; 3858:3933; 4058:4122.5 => 1.7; 2.76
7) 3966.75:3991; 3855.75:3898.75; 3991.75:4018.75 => 5.9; 3.11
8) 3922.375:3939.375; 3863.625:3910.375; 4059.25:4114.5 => 1.6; 2.65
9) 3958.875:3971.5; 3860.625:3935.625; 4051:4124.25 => 3.2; 2.73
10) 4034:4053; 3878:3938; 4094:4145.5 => -4.0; 2.74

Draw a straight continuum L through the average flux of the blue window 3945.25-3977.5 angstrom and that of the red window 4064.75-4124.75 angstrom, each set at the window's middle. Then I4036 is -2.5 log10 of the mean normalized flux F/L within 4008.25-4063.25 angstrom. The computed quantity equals -0.25 mag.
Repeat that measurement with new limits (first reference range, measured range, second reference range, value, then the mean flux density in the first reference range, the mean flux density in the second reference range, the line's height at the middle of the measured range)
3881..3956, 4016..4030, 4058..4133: -0.22 mag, 2.6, 2.9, 2.78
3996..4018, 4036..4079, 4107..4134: -0.04 mag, 3.23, 2.9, 3.09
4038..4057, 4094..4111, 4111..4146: 0.25 mag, 3.3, 3.06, 3.13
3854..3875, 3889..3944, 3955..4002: 0.08 mag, 2.99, 2.56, 2.79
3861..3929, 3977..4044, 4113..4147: -0.10 mag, 2.68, 3.08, 2.88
